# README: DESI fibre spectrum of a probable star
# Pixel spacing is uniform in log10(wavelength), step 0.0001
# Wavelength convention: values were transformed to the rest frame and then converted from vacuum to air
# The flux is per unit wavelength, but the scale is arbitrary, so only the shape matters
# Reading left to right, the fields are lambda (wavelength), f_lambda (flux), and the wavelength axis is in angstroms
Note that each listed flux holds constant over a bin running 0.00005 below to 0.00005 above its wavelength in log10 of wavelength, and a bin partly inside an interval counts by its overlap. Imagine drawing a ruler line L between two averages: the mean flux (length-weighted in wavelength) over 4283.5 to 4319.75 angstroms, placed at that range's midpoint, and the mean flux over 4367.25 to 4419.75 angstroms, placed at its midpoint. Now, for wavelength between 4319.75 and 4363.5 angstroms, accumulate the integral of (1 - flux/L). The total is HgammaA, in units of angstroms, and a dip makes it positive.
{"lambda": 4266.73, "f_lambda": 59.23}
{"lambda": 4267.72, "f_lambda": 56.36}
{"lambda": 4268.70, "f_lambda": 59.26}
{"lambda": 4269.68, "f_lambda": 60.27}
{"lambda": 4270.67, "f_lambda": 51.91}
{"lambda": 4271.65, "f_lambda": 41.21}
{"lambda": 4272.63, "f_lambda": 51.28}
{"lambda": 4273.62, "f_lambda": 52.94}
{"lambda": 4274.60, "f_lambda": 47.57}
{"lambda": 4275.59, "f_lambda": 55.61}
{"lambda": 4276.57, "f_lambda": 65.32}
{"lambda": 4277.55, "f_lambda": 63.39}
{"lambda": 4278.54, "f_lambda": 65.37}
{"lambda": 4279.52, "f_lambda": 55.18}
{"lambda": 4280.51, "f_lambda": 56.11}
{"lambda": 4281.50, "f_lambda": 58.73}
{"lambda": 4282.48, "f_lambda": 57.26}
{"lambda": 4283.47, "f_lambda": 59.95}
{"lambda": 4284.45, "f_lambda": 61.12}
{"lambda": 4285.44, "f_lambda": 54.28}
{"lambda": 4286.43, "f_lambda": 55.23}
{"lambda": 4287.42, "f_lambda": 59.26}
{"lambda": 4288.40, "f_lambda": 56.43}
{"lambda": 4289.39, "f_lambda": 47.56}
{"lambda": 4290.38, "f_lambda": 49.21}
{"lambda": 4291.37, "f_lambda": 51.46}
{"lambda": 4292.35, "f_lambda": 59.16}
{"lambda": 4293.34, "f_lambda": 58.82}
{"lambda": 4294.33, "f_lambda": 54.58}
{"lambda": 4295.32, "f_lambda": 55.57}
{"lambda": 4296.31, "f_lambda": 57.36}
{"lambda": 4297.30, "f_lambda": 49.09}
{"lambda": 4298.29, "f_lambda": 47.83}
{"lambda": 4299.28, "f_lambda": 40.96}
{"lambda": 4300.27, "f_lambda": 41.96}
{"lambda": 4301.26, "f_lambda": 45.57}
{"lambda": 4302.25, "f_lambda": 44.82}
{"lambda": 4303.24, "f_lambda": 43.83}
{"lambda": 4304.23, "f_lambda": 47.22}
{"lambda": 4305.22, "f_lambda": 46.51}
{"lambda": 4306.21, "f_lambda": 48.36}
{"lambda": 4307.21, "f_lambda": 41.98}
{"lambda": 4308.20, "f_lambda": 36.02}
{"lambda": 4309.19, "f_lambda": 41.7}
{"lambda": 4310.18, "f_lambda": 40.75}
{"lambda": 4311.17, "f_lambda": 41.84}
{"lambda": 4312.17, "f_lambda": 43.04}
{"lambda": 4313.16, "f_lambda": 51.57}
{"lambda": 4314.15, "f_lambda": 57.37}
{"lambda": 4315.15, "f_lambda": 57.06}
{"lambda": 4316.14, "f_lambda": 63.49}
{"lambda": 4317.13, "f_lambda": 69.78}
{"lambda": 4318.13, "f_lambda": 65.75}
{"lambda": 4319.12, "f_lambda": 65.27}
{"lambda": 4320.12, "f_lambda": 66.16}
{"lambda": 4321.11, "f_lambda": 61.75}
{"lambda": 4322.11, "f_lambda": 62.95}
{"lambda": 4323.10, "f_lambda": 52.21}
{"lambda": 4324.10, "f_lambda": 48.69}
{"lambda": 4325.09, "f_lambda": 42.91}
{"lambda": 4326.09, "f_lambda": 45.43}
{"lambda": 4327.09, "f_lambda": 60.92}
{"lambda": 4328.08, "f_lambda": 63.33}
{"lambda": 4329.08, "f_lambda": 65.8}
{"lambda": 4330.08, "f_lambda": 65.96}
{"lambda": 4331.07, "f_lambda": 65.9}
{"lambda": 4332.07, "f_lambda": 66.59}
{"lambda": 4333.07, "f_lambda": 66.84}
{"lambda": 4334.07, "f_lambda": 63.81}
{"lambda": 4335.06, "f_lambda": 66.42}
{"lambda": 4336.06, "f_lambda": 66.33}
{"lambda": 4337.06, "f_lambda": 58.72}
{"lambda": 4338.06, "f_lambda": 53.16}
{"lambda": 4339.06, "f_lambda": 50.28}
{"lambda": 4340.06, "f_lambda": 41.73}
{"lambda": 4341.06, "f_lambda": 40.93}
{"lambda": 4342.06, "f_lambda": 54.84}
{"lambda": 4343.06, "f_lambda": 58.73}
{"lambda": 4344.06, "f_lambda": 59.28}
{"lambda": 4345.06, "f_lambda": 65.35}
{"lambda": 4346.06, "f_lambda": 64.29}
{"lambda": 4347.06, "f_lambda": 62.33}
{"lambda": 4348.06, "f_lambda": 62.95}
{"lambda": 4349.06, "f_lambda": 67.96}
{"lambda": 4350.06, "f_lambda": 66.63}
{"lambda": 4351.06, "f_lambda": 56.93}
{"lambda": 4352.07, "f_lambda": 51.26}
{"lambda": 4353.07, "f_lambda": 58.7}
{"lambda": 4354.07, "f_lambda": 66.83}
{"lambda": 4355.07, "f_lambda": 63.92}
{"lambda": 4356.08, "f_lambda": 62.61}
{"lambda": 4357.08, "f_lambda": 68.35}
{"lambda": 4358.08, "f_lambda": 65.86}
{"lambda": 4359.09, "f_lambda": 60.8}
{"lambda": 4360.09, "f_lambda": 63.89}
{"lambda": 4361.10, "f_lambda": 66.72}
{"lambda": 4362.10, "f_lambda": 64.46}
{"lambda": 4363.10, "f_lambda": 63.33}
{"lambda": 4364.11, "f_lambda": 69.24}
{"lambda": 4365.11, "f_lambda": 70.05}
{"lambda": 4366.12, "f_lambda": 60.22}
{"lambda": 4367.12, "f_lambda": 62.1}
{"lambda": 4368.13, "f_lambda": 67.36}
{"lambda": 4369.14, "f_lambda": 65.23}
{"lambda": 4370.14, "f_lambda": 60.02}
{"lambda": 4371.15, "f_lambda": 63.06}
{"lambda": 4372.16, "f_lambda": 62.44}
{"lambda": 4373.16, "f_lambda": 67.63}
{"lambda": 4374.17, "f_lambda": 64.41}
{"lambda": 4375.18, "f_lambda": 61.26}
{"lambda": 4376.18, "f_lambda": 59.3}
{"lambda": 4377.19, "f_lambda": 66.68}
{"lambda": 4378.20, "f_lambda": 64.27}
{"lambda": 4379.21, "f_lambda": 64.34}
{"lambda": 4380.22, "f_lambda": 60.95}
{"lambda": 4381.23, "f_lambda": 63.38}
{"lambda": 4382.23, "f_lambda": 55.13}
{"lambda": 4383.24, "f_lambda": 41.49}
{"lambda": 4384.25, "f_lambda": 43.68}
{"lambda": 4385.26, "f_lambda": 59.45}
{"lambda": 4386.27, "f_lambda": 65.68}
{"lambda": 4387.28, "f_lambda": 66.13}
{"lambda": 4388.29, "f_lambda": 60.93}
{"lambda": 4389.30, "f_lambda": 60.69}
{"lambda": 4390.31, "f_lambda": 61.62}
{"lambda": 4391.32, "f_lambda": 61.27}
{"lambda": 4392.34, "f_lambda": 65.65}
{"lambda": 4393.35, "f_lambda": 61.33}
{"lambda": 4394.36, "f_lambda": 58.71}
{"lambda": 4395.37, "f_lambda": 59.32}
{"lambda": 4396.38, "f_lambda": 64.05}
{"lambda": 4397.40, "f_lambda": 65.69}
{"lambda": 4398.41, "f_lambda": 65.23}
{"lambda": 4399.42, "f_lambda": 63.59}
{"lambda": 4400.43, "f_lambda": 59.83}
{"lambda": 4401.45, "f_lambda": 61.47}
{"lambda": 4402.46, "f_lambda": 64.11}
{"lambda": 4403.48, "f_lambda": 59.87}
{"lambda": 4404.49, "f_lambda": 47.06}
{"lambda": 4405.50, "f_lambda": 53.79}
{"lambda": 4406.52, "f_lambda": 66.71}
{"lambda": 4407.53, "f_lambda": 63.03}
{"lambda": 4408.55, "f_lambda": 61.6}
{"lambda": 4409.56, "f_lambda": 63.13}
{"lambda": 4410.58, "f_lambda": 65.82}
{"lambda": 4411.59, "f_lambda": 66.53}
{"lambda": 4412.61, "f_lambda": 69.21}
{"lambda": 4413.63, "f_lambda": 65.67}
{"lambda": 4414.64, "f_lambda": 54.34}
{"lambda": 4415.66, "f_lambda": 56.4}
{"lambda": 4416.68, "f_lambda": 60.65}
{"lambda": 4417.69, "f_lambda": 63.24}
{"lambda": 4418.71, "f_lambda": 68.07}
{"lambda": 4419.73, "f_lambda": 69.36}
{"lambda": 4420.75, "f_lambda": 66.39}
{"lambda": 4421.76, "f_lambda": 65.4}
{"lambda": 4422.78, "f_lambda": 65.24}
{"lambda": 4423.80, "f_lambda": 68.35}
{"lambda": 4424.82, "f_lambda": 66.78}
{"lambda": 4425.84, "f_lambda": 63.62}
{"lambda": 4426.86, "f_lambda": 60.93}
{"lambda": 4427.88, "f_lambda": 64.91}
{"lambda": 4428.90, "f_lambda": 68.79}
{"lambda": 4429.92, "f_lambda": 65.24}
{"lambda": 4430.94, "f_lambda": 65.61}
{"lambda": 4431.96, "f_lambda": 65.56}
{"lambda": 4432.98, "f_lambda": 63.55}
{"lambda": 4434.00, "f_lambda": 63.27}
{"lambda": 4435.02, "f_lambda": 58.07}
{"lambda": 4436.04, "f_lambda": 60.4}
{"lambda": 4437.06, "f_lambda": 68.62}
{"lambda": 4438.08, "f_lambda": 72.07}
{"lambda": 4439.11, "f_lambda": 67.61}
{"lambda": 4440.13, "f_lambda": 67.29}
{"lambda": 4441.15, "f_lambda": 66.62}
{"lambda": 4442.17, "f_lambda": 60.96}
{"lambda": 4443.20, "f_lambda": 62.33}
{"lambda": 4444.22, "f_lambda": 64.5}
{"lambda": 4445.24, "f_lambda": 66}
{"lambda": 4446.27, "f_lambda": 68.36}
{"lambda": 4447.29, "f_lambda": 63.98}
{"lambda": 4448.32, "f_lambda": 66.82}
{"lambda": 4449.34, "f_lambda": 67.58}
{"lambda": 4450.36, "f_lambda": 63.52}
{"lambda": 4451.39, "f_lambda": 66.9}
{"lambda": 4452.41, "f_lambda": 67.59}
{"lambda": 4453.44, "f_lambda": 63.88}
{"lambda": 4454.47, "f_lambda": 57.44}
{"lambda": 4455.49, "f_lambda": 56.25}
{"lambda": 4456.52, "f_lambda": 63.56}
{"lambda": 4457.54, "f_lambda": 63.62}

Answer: -3.35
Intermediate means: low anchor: 51.6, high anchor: 61.7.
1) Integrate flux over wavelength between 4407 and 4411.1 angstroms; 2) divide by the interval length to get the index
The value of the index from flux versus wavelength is 63.5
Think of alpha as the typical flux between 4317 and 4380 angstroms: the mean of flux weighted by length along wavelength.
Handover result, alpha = 61.6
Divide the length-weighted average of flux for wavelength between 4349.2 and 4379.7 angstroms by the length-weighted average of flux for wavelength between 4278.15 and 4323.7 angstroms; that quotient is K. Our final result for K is 1.2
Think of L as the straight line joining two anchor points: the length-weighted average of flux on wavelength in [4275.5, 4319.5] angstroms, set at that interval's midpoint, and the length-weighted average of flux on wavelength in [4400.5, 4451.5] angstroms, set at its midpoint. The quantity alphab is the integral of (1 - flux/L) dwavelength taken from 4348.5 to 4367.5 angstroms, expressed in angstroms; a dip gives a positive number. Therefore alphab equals -1.8 angstroms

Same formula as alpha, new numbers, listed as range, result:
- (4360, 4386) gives 61.9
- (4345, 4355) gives 62.3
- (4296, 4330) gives 51.9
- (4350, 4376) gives 63.5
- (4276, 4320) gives 53.1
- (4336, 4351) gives 58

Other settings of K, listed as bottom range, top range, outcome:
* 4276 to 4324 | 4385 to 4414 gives 1.16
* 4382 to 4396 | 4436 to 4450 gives 1.13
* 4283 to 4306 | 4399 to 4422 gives 1.21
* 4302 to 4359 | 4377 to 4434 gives 1.09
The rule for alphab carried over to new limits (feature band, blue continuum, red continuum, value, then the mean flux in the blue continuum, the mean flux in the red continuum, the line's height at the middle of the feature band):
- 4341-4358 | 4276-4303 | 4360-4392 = -0.46 angstroms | 54.4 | 62.1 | 59.7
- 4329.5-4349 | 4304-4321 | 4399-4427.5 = -1.71 angstroms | 52.3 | 62.9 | 55.1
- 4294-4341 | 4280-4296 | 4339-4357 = 3.02 angstroms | 55.9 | 59.1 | 57.5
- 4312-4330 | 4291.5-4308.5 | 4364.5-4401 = -2.31 angstroms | 48.4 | 61.7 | 51.8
